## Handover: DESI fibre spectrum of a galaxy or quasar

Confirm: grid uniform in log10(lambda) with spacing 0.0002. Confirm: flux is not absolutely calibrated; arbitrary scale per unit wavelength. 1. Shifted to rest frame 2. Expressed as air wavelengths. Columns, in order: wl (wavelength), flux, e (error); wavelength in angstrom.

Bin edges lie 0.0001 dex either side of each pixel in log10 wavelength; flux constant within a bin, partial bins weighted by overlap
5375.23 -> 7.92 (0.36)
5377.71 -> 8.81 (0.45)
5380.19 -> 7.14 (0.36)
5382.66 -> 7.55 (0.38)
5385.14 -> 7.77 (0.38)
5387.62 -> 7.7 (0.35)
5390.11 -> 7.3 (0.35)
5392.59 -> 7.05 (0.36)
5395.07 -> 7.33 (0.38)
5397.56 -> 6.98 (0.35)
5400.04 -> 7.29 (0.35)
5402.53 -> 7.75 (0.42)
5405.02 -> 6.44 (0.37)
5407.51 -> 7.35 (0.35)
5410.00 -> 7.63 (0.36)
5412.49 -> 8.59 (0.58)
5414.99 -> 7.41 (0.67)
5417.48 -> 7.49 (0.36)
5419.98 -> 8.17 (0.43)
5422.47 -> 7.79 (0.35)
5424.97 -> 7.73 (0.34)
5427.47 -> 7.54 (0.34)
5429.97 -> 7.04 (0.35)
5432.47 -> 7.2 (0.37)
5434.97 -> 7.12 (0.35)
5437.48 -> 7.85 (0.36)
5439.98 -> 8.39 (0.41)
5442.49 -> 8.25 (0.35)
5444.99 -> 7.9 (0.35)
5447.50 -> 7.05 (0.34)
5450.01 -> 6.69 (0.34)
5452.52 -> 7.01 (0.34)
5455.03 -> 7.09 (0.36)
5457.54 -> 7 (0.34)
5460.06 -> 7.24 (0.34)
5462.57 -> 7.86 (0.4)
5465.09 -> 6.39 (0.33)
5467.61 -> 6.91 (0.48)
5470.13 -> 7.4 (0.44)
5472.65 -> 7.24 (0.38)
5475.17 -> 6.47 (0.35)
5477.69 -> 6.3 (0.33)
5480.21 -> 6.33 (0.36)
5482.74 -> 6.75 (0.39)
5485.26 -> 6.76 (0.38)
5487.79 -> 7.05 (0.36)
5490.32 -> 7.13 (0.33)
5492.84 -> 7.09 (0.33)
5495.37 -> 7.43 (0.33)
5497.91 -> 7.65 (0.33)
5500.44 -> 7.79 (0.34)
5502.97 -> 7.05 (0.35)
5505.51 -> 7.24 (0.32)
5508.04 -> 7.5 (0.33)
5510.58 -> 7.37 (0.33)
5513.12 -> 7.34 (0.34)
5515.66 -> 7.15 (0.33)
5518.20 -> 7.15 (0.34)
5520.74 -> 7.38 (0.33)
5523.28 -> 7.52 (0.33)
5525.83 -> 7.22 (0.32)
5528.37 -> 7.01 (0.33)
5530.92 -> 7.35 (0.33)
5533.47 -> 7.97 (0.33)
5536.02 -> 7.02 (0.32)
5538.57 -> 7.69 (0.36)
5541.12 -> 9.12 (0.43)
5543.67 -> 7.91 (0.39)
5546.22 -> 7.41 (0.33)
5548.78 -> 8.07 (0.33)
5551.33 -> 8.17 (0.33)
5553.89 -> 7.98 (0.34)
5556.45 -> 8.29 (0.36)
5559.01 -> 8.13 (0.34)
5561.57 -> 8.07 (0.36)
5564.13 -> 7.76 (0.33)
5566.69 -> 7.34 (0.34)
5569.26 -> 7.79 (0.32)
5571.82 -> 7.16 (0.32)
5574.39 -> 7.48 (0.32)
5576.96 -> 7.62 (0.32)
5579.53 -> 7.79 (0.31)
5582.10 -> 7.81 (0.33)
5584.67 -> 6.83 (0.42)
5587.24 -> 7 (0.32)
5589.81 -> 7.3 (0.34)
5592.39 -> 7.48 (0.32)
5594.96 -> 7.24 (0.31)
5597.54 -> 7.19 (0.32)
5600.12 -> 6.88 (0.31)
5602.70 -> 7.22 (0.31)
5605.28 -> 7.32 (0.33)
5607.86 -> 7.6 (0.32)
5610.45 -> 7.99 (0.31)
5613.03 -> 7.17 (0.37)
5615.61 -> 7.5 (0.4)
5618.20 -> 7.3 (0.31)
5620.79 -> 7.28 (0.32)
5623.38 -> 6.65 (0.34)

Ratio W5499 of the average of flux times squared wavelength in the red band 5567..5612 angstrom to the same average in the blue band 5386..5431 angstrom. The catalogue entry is 1.06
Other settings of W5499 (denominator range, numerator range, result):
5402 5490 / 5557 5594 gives 1.09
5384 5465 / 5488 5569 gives 1.06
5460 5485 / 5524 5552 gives 1.15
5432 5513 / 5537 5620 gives 1.10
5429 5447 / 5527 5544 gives 1.04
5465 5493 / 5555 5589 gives 1.15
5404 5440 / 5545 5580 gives 1.08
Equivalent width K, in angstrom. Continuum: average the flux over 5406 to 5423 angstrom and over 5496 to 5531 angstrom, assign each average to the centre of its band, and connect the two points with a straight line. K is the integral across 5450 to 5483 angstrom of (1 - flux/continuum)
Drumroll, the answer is 2.7 angstrom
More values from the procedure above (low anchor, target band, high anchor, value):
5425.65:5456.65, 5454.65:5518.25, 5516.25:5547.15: 3.3 angstrom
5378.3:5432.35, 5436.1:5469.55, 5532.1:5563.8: 1.3 angstrom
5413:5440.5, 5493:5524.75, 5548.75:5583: 1.5 angstrom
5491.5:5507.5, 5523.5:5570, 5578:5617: -2.6 angstrom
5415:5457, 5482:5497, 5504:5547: 0.9 angstrom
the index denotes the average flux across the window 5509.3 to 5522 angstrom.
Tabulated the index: 7.28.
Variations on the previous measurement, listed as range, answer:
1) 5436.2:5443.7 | 8.15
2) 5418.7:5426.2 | 7.9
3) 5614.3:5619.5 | 7.4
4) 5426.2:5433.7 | 7.26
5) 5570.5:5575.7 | 7.32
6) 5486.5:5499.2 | 7.27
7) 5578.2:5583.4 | 7.8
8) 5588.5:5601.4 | 7.22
